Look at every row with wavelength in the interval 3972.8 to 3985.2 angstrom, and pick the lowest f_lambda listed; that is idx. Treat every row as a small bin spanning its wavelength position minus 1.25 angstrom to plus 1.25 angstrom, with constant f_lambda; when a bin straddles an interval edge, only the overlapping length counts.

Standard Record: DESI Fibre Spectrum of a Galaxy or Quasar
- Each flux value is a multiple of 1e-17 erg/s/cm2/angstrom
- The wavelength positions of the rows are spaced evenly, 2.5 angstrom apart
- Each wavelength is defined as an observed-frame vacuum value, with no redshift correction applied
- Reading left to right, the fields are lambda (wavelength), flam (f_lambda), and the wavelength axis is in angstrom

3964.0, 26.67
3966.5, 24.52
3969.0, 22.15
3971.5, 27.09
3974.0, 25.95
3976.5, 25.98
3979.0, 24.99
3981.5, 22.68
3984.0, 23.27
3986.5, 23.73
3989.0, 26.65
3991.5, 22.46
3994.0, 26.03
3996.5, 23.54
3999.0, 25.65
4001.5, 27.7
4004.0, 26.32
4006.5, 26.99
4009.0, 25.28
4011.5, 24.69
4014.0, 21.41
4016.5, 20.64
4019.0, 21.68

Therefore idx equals 22.68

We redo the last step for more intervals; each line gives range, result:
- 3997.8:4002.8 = 25.65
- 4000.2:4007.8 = 26.32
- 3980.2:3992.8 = 22.46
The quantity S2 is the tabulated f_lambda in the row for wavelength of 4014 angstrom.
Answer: 21.41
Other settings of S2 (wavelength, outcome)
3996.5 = 23.54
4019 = 21.68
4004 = 26.32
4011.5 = 24.69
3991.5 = 22.46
